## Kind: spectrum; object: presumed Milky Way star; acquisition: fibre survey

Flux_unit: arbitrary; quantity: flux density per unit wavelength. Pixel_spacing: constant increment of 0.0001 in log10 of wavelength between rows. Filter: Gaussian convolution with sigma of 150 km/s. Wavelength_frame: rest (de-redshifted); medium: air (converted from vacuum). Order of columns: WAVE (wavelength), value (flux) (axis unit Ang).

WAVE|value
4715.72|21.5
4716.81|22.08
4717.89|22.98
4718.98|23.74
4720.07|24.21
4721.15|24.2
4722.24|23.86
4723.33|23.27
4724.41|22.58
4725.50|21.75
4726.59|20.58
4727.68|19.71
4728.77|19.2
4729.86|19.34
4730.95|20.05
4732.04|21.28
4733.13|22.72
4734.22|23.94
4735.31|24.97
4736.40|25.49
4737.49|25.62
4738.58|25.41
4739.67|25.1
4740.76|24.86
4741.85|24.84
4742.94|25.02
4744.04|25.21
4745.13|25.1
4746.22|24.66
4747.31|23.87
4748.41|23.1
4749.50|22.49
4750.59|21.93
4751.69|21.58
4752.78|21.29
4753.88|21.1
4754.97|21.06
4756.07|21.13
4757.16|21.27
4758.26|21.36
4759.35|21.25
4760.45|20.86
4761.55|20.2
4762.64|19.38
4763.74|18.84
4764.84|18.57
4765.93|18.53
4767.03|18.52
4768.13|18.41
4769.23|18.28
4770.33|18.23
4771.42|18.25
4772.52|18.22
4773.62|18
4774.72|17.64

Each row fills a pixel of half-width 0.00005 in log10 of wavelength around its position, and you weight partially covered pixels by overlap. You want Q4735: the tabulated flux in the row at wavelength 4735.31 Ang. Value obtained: 24.97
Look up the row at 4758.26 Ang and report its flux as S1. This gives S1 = 21.36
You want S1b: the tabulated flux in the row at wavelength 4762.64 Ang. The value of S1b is 19.38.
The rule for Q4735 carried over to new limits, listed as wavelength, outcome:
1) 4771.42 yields 18.25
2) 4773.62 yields 18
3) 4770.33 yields 18.23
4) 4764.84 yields 18.57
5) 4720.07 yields 24.21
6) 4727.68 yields 19.71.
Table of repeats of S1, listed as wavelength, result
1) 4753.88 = 21.1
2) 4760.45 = 20.86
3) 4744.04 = 25.21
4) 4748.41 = 23.1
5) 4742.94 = 25.02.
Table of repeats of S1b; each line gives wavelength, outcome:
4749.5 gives 22.49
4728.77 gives 19.2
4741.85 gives 24.84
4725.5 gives 21.75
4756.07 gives 21.13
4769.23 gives 18.28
